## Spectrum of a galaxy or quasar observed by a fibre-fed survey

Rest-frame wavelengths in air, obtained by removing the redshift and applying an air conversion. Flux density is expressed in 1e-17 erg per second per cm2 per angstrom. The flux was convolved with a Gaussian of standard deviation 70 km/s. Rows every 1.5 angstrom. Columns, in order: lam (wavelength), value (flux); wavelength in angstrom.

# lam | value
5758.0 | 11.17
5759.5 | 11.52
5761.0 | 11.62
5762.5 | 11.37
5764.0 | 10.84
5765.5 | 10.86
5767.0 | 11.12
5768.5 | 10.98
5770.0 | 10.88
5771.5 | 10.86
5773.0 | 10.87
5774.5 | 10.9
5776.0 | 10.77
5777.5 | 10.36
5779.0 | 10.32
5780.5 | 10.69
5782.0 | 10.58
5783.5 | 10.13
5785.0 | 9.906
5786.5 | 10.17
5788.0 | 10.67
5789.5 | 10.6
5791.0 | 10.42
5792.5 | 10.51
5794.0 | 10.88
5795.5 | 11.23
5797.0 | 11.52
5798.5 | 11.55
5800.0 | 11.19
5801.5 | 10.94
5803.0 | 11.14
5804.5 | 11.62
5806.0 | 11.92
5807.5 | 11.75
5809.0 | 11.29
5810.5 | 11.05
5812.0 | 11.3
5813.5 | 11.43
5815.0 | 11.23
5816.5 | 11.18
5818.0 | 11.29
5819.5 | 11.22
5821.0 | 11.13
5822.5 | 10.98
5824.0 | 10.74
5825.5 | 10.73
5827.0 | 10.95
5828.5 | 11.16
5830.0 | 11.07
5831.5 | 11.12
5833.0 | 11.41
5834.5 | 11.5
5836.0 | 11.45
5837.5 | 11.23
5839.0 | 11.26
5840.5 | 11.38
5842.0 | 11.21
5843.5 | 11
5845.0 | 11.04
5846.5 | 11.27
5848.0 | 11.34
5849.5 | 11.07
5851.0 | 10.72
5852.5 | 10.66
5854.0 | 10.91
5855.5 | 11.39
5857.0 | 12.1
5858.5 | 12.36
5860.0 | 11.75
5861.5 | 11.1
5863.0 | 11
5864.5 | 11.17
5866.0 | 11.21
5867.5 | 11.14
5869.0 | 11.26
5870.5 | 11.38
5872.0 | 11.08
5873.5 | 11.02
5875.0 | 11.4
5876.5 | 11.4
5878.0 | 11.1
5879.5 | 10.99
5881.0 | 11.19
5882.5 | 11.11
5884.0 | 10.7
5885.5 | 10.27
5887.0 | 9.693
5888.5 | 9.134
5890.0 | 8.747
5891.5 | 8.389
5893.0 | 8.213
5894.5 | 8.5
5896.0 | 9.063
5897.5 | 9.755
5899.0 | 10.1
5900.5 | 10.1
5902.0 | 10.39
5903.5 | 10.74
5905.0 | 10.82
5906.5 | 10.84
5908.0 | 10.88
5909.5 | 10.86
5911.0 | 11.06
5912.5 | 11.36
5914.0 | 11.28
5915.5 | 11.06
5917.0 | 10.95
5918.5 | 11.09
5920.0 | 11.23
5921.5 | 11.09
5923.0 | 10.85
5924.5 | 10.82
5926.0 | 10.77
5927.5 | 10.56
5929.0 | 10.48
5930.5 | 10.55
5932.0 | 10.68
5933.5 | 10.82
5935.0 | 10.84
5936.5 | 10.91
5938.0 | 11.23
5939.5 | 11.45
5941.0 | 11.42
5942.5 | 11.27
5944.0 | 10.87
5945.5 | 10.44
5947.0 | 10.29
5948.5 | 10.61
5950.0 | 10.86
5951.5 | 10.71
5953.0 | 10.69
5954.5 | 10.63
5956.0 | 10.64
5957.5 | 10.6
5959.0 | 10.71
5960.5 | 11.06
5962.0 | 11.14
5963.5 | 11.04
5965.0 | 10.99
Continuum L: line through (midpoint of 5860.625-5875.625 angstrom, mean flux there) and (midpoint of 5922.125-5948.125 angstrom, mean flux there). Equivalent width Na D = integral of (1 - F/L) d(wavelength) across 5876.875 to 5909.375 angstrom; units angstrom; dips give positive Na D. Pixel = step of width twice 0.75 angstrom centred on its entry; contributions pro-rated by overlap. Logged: 2.90 angstrom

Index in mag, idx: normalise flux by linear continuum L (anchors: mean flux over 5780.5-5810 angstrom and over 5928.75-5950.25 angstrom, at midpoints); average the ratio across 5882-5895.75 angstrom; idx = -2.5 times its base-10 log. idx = 0.16 mag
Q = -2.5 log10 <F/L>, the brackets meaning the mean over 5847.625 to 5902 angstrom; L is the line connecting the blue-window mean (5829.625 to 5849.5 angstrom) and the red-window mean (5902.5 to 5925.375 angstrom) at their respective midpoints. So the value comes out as 0.05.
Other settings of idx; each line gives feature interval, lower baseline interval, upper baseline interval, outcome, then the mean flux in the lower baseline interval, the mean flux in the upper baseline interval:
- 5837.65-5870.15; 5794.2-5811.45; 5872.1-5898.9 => -0.069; 11.4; 10.1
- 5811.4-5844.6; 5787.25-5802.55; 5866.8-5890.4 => -0.030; 11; 10.8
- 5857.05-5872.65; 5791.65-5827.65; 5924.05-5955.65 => -0.034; 11.2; 10.8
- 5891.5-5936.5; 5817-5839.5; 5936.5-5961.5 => 0.043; 11.1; 10.8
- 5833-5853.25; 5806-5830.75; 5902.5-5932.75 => -0.006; 11.2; 10.9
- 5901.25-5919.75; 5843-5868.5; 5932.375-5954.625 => 0.006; 11.3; 10.9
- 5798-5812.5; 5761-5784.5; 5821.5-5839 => -0.038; 10.8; 11.1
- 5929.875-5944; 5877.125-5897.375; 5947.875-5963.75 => -0.051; 9.79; 10.8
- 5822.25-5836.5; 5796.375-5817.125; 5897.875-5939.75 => 0.014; 11.4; 10.8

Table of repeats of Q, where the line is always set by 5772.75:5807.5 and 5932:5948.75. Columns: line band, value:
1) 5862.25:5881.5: -0.03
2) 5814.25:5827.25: -0.02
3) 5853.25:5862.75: -0.07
